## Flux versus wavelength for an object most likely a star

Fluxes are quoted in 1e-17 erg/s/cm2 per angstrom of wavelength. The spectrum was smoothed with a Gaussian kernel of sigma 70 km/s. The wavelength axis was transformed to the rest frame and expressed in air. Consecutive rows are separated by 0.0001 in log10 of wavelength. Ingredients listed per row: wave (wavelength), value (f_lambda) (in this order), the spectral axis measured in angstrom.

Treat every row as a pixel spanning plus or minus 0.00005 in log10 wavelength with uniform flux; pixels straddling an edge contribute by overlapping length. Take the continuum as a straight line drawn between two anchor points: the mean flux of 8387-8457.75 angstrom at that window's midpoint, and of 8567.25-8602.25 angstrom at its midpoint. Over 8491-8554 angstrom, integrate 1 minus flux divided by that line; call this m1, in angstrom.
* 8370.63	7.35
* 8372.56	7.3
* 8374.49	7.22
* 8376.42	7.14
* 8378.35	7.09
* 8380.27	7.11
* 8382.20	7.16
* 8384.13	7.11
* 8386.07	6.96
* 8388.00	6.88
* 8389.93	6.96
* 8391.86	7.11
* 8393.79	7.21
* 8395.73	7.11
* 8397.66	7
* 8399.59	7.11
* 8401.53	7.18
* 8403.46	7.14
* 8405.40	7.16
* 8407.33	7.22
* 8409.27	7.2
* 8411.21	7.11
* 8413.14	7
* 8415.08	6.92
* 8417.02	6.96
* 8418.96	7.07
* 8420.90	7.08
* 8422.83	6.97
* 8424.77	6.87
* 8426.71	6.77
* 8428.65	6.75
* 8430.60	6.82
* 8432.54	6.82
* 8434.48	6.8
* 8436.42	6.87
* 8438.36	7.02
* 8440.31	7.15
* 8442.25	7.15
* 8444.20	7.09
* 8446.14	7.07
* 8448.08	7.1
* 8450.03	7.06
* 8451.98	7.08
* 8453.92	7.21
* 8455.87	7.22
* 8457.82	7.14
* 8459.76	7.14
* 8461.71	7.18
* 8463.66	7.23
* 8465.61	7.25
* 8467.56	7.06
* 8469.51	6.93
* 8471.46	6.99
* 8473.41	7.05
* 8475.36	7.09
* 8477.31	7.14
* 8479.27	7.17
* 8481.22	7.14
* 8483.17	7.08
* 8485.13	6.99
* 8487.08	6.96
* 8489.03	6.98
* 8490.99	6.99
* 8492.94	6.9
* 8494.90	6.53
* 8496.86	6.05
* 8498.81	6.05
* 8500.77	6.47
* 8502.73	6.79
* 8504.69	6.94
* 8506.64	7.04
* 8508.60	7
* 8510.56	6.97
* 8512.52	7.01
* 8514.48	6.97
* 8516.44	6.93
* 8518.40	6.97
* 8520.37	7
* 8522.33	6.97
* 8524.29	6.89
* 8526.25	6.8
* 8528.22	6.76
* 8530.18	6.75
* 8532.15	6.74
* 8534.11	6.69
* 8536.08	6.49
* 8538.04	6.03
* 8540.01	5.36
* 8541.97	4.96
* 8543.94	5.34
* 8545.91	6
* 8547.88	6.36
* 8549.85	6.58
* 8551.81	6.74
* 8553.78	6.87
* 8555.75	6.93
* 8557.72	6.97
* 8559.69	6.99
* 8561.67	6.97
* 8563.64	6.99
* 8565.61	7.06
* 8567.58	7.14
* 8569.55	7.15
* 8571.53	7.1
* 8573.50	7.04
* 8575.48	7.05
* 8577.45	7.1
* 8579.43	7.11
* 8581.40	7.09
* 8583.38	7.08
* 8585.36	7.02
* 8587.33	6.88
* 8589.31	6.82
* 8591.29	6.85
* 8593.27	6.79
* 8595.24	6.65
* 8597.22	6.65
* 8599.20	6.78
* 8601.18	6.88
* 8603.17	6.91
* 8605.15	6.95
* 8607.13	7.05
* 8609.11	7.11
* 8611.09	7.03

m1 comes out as 3.8 angstrom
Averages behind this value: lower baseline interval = 7.04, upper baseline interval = 6.95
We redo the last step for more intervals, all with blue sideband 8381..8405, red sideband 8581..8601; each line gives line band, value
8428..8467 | -0.24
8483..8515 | 0.74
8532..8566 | 2.32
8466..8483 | -0.22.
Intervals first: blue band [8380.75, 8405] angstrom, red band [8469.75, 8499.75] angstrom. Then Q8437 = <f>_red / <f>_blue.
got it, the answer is 1.0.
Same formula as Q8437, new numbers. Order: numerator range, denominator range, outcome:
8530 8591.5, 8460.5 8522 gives 0.97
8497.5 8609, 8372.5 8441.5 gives 0.96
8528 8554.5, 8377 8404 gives 0.88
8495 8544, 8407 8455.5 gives 0.94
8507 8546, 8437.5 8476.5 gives 0.92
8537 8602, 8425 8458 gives 0.96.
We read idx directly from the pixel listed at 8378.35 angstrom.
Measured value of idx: 7.09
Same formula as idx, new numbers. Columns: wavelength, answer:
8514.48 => 6.97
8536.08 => 6.49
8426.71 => 6.77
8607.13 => 7.05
